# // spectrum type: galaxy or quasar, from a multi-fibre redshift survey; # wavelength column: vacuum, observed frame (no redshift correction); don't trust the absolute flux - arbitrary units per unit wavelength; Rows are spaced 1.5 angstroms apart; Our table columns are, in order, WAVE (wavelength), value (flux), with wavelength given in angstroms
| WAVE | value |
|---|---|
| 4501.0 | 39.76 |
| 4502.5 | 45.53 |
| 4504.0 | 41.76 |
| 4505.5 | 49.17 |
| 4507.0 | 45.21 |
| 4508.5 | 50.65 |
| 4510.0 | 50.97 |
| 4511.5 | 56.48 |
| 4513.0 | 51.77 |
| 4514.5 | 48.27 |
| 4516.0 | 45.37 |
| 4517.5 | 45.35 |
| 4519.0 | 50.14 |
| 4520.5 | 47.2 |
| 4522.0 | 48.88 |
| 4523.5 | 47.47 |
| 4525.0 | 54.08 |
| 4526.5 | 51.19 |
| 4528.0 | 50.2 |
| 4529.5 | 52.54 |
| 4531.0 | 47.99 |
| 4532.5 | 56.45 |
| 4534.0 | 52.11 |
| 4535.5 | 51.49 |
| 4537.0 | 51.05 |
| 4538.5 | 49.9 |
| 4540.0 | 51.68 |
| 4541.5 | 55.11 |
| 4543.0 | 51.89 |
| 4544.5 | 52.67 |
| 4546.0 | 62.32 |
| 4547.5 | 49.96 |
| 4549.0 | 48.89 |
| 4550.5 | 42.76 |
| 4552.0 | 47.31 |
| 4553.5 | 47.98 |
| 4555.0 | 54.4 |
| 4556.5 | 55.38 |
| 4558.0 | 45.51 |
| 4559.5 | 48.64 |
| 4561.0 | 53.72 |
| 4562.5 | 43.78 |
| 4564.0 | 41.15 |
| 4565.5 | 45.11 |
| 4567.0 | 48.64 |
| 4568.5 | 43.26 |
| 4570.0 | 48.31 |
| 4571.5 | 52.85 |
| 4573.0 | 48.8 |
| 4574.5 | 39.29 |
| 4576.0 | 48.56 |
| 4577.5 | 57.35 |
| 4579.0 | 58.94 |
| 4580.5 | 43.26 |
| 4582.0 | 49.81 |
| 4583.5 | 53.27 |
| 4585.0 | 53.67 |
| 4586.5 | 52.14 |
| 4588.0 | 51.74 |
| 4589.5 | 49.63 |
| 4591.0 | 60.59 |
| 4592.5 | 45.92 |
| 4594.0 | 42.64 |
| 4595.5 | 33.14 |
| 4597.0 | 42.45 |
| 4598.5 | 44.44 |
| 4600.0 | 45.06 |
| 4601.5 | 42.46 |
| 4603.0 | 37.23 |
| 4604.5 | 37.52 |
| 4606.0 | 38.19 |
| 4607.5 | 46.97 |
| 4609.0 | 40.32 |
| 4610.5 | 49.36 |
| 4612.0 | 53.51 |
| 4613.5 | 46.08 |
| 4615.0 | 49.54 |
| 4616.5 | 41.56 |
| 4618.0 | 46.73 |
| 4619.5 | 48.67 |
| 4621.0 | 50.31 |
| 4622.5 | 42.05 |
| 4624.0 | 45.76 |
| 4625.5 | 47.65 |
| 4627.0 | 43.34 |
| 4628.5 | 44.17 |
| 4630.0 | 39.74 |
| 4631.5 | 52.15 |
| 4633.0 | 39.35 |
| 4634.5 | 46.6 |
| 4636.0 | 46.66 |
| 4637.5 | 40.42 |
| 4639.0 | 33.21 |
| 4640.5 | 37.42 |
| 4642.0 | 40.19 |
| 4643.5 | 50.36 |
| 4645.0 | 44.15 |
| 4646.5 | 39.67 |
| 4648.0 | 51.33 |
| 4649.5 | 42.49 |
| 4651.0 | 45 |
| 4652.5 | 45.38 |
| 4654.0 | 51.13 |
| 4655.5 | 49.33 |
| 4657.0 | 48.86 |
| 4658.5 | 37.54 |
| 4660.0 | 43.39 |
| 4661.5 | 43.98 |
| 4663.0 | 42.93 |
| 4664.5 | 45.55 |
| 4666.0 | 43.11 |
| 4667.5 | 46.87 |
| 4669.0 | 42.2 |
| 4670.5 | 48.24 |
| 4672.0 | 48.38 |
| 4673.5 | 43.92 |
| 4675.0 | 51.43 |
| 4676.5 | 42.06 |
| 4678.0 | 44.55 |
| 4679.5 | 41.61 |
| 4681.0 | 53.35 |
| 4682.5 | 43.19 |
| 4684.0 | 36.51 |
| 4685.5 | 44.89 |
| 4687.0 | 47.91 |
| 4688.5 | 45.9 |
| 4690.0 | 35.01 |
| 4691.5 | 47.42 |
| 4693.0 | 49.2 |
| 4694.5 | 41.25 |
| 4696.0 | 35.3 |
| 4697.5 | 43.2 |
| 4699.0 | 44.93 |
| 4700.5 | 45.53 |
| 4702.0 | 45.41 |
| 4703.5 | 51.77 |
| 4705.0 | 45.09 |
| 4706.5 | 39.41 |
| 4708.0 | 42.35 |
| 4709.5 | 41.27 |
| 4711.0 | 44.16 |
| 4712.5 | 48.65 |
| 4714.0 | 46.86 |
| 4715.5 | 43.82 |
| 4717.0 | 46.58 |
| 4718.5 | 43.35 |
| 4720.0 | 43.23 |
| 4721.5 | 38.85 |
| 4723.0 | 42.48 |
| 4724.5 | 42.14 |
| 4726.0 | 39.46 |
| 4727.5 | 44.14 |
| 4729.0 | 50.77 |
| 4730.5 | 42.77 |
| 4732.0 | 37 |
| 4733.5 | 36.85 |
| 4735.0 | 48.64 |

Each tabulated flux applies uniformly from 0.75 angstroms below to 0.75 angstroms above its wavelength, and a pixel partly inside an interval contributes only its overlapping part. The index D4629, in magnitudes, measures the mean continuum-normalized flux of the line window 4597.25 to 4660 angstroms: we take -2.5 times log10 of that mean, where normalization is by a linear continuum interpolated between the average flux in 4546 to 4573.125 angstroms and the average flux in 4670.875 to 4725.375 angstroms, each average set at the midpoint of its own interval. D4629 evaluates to 0.05 mag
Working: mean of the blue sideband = 48.5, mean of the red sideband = 44.2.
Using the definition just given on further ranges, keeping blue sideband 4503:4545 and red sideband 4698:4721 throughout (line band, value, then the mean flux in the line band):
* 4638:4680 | 0.04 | 44.4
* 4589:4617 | 0.08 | 44.5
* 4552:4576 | 0.03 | 47.8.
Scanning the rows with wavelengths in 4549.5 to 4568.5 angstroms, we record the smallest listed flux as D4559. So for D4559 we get 41.15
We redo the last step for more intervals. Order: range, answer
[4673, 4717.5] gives 35.01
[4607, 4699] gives 33.21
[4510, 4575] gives 39.29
